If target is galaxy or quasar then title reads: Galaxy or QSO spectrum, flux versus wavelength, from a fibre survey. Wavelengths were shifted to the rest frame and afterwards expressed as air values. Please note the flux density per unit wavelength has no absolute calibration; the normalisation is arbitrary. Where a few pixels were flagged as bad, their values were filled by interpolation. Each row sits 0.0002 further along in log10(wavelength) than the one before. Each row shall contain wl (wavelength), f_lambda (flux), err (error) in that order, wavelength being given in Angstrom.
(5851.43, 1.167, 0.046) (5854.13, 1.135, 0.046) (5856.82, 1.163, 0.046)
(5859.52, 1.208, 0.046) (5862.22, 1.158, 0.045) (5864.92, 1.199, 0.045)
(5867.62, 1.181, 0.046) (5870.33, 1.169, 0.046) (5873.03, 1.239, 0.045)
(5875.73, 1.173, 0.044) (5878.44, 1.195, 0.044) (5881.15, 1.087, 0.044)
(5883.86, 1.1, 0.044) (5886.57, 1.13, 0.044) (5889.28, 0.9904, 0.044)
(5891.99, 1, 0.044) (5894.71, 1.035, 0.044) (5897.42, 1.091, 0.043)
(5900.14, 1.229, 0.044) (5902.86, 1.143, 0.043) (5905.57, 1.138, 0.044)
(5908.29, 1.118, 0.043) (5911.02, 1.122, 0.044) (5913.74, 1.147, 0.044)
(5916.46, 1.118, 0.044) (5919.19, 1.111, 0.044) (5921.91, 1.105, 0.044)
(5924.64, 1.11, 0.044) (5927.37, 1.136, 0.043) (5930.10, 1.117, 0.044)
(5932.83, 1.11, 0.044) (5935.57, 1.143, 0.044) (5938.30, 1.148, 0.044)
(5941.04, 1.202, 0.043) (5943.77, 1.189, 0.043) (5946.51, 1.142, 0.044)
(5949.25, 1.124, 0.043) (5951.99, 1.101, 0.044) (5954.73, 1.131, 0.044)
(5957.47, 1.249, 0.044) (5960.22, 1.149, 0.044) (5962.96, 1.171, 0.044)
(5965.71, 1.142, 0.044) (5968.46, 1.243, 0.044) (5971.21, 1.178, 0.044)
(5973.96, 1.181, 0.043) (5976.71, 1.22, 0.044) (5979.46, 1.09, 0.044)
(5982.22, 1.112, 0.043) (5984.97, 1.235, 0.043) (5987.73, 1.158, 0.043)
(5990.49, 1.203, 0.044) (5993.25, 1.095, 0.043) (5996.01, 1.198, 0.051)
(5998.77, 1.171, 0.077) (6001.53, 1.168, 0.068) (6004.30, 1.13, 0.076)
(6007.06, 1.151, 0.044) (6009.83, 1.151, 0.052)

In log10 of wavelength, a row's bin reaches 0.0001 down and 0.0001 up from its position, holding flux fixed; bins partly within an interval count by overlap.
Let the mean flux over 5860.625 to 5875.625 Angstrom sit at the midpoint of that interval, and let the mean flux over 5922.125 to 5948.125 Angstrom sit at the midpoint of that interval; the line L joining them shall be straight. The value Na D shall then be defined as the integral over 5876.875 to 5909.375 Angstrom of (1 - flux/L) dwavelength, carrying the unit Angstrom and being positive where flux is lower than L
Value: 1.8 Angstrom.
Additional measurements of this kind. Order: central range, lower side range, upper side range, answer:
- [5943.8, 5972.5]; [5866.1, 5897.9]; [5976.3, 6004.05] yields -0.4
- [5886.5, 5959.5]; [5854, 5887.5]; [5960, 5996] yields 2.6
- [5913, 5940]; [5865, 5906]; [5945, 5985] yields 0.5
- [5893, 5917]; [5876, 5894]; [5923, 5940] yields -0.5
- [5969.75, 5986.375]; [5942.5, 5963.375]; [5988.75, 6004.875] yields -0.1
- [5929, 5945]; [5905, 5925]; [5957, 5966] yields -0.1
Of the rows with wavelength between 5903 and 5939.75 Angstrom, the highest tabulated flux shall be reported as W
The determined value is 1.148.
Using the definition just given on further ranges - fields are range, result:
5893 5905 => 1.229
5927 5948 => 1.202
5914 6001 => 1.249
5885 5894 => 1.13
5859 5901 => 1.239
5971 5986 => 1.235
